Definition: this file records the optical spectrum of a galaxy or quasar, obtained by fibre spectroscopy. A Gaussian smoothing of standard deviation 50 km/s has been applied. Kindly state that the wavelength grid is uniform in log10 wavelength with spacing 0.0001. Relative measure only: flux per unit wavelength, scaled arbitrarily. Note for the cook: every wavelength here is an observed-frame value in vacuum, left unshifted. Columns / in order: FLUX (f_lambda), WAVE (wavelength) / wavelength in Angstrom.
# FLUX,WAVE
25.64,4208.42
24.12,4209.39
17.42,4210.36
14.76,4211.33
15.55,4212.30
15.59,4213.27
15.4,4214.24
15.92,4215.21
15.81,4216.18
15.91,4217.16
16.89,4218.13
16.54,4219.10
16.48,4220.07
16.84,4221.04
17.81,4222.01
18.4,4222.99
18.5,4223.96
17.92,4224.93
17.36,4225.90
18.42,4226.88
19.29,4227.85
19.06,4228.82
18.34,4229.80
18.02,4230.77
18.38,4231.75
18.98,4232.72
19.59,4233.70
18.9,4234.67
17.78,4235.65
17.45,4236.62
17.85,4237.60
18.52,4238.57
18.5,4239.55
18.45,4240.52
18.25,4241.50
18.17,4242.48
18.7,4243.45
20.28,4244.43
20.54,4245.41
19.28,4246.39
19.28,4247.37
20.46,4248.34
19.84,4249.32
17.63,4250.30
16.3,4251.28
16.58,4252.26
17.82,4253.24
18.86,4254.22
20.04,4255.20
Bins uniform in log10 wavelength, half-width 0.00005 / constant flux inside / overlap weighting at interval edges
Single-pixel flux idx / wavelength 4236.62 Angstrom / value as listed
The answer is 17.45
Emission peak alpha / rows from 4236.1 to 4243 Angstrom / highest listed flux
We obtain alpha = 18.52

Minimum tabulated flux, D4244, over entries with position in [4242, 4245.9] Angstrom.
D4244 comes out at 18.17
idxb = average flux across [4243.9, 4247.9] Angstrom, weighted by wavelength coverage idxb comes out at 19.8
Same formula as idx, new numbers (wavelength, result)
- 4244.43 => 20.28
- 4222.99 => 18.4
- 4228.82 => 19.06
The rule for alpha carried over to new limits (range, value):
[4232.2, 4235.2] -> 19.59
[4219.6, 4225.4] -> 18.5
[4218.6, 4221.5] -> 16.84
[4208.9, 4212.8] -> 24.12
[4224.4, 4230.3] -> 19.29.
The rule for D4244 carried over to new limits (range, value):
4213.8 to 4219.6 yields 15.4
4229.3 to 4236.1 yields 17.78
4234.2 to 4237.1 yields 17.45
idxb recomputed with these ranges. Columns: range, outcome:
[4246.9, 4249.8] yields 19.9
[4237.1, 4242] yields 18.3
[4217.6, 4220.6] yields 16.7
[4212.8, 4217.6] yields 15.7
